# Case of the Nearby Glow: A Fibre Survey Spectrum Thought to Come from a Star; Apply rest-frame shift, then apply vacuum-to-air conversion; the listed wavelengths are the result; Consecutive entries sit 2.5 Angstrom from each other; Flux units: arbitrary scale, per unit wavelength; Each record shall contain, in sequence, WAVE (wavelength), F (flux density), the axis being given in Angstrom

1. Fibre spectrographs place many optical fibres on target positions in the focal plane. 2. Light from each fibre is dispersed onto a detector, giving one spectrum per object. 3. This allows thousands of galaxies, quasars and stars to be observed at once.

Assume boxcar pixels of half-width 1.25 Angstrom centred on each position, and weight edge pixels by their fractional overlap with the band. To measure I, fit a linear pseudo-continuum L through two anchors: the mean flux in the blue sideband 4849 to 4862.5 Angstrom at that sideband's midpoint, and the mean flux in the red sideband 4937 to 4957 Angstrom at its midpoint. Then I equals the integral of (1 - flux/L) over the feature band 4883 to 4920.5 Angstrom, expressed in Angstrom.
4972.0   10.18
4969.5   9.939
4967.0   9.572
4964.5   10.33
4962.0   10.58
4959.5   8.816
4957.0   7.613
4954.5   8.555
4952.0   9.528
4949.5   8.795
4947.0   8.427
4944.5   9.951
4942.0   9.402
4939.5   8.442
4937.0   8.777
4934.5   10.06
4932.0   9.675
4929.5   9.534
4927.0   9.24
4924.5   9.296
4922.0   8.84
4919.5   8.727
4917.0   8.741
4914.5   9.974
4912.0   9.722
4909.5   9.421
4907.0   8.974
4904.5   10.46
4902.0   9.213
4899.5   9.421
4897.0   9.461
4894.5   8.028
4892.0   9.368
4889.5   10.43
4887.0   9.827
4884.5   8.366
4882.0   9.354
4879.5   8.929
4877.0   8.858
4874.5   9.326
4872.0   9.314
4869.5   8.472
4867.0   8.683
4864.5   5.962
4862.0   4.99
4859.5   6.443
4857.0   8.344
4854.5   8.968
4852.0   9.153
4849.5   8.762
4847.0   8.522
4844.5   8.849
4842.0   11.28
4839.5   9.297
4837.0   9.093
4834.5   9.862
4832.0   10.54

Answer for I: -4.2 Angstrom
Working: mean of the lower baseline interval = 7.88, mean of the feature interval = 9.35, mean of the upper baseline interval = 8.91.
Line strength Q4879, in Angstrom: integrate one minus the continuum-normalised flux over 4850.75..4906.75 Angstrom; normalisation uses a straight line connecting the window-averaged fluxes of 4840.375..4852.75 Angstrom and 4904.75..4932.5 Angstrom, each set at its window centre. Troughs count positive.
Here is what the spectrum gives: 3.7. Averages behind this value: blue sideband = 9.32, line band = 8.7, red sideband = 9.32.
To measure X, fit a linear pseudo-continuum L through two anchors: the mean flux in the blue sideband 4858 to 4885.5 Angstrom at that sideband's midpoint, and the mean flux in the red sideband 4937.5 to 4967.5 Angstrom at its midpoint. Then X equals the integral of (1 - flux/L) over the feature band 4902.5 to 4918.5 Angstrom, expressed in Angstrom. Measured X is -1.75 Angstrom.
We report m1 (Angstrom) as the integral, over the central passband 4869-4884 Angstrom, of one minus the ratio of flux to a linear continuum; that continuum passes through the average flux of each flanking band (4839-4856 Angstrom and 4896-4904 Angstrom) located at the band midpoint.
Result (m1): 0.5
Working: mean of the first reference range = 9.25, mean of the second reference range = 9.46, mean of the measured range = 9.04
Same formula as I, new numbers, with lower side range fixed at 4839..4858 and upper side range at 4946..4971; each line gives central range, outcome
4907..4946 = -0.4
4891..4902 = 0.1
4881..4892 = -0.4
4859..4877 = 2.8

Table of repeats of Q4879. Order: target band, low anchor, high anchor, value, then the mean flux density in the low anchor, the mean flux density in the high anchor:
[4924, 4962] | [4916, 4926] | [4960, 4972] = 1.31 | 8.91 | 10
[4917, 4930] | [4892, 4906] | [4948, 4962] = 0.05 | 9.32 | 8.83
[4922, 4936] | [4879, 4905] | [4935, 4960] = -0.72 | 9.33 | 8.87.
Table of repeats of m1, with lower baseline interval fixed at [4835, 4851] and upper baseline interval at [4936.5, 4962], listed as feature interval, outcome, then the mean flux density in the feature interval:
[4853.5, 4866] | 3.1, 6.94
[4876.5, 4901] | -0.2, 9.21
